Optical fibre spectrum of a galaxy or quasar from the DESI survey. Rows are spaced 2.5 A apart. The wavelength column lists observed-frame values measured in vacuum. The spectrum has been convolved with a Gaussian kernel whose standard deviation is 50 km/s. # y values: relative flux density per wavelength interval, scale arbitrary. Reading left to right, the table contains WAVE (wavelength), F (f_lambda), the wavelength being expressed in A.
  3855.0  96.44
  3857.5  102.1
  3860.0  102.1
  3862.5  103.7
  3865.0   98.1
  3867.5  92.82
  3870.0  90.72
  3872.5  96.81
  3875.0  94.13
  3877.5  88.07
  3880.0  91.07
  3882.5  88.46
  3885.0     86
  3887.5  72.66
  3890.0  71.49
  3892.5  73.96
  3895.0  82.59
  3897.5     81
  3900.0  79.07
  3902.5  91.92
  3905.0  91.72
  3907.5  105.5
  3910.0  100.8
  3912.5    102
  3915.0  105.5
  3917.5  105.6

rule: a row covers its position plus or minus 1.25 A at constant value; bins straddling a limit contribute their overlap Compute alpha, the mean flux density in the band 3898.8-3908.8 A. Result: 92.2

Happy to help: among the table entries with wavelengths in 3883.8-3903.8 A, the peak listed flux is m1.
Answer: 91.92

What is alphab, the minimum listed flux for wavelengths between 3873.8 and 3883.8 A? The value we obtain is 88.07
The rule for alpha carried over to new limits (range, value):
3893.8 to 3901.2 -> 80.9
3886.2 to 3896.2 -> 75.2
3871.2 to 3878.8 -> 93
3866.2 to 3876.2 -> 93.6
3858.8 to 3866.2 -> 101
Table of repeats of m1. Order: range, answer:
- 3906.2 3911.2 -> 105.5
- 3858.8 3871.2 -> 103.7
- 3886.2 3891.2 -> 72.66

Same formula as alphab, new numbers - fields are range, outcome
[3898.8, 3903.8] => 79.07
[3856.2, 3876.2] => 90.72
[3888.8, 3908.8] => 71.49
